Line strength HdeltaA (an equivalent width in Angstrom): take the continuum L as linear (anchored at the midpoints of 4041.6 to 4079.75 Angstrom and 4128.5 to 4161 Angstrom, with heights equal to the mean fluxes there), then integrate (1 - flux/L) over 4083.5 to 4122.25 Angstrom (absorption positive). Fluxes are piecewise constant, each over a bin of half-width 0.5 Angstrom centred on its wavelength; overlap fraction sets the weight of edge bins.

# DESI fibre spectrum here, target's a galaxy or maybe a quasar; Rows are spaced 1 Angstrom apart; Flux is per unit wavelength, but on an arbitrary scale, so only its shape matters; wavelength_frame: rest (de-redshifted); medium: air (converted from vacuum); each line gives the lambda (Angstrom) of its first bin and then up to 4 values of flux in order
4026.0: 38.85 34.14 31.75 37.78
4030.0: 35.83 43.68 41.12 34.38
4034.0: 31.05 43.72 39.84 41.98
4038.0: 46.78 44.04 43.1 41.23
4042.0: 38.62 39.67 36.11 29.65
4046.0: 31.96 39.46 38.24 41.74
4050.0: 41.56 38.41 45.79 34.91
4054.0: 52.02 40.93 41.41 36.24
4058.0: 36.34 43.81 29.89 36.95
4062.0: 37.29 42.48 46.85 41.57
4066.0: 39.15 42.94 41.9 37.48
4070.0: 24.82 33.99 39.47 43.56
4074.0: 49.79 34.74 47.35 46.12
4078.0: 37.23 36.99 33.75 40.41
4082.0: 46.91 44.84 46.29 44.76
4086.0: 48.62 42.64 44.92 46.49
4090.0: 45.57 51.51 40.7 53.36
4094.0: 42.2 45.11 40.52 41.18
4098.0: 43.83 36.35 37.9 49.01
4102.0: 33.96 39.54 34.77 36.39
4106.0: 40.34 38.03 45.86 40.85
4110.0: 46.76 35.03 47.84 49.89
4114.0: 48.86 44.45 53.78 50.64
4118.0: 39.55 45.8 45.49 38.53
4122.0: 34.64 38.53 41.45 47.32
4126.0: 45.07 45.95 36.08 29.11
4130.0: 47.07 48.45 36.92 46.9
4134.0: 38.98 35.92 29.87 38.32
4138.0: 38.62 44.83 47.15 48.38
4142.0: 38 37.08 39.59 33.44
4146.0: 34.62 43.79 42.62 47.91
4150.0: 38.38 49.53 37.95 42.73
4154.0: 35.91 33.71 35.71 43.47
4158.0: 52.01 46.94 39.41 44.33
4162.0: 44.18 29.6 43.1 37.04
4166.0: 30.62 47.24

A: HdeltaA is -3.3 Angstrom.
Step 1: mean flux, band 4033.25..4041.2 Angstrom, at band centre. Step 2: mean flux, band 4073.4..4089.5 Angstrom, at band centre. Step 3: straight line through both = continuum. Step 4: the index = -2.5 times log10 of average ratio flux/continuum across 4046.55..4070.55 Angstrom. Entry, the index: 0.07 mag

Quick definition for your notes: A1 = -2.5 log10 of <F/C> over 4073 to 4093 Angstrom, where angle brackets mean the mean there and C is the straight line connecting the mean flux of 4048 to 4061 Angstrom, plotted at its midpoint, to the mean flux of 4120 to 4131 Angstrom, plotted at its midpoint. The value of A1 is -0.09 mag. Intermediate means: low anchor 40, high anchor 41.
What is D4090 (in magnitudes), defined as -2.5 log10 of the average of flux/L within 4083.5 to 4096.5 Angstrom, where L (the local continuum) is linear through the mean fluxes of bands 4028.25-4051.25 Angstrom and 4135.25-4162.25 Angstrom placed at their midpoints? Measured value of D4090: -0.14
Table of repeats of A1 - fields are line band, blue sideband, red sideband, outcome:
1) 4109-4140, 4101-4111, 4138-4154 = -0.05 mag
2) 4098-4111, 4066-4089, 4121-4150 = 0.03 mag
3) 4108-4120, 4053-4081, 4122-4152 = -0.13 mag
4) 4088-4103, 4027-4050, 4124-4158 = -0.09 mag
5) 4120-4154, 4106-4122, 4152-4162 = 0.05 mag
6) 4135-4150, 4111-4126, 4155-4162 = 0.09 mag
